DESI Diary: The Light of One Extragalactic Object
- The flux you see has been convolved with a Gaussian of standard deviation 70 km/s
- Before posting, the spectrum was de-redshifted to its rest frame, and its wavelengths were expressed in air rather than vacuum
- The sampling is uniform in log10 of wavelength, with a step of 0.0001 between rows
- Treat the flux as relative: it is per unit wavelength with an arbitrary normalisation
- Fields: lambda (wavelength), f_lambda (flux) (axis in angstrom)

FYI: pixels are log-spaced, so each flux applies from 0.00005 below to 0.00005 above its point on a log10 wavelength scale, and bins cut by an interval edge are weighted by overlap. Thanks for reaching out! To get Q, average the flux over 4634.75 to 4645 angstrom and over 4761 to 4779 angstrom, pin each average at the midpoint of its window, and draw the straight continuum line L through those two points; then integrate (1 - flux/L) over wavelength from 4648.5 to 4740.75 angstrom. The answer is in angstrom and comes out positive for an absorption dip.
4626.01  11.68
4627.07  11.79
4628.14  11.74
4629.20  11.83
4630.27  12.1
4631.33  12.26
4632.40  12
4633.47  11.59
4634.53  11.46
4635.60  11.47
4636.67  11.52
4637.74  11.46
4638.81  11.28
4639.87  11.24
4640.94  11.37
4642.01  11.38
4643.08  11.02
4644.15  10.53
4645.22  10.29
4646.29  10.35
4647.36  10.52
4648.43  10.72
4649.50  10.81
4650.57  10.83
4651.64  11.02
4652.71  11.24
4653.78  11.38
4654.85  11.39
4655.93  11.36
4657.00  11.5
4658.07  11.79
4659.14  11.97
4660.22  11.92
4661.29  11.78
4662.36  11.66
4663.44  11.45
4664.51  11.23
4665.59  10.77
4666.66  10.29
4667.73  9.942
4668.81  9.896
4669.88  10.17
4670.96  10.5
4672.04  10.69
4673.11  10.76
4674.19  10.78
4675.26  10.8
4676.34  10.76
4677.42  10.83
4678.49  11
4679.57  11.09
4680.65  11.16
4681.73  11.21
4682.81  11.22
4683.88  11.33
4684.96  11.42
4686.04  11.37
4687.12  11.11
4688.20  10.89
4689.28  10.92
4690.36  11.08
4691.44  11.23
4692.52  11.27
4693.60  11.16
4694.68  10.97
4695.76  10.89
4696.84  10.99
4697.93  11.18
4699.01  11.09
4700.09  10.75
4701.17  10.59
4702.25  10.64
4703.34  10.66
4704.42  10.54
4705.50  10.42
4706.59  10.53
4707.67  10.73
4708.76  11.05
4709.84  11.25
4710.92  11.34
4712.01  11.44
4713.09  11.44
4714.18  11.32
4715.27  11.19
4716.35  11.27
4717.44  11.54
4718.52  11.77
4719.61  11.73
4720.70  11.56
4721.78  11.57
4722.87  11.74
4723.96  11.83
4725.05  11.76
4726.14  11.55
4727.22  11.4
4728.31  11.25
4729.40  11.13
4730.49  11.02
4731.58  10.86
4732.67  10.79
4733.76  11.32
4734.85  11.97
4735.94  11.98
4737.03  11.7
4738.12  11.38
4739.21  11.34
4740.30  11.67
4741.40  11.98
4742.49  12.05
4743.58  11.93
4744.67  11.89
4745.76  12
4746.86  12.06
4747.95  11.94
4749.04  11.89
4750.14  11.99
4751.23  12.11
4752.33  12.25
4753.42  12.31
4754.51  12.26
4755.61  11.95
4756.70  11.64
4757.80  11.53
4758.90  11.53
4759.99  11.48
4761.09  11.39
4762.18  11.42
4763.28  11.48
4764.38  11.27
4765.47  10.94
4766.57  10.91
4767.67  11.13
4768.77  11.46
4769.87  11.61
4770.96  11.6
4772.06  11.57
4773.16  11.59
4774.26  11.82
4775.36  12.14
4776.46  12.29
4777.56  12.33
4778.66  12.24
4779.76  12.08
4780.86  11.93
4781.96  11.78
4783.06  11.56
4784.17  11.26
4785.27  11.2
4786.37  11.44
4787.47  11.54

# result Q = 1.86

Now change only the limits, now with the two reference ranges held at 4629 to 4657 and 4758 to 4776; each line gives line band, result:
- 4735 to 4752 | -0.66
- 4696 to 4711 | 0.69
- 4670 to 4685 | 0.50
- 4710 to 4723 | -0.12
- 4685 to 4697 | 0.25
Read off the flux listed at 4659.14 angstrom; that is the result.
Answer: 11.97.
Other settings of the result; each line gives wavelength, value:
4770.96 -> 11.6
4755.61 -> 11.95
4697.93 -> 11.18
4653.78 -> 11.38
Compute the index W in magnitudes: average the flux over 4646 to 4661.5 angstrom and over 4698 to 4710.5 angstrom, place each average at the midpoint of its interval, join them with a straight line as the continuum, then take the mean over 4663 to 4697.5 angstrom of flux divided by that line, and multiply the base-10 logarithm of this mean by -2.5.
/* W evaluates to 0.01 mag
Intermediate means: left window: 11.2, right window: 10.8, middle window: 10.9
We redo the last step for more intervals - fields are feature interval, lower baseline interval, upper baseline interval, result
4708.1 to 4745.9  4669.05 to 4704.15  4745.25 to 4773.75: -0.02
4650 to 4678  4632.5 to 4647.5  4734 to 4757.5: 0.03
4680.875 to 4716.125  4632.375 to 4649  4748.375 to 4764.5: 0.04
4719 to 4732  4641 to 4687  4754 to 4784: -0.01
